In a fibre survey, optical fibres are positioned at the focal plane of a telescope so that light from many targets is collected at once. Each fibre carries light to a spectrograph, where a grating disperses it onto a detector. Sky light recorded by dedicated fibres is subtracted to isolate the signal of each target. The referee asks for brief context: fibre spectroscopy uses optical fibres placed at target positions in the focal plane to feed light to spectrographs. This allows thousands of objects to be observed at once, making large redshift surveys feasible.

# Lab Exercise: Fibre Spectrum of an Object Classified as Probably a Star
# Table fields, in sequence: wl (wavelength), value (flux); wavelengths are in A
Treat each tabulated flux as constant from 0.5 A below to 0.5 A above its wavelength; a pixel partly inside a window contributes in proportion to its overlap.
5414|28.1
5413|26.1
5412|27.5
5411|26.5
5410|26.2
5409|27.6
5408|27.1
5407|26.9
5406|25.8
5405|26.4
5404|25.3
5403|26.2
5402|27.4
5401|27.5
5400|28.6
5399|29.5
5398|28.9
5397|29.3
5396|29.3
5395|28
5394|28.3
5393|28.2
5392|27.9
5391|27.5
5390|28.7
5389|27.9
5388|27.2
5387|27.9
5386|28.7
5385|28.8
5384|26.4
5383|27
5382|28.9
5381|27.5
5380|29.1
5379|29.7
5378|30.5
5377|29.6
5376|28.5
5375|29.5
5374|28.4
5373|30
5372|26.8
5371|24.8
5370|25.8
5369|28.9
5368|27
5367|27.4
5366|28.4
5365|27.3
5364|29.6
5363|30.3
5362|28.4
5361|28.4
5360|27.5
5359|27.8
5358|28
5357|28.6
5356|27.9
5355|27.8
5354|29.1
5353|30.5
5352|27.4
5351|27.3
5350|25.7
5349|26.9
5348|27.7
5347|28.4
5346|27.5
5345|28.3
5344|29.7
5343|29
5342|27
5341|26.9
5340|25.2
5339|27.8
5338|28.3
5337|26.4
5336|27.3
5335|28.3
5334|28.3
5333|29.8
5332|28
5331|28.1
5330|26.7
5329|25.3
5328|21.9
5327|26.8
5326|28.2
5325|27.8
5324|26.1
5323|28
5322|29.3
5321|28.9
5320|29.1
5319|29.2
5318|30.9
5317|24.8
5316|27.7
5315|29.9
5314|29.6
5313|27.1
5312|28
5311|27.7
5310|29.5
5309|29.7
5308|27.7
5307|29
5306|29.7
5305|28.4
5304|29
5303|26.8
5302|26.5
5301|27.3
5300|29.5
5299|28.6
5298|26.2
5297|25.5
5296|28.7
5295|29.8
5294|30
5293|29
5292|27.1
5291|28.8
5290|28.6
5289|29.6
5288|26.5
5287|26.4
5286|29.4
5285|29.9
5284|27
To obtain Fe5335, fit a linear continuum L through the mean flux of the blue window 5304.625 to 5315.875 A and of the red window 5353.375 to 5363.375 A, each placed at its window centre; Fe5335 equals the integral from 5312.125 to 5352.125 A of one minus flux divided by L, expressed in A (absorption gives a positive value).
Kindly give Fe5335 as 1.3 A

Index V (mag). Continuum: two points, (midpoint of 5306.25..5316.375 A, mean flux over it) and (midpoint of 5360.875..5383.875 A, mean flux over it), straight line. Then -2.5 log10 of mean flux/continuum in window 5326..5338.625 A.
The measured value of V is 0.05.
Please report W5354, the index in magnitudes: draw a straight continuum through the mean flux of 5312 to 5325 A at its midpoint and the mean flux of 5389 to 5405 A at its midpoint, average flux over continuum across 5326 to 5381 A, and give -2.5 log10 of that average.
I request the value 0.01 mag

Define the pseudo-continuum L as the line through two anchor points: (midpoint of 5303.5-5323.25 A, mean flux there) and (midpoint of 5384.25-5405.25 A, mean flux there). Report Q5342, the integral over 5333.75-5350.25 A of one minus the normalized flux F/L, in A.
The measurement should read 0.5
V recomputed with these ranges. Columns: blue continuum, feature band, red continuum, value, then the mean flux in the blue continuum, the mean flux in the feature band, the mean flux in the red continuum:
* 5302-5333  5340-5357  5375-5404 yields 0.01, 28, 27.9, 28.3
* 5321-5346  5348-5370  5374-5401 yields 0.00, 27.5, 28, 28.5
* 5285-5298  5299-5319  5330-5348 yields -0.01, 28.3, 28.4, 27.9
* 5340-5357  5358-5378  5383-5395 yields -0.01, 27.9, 28.2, 27.9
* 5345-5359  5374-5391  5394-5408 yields -0.03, 27.9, 28.5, 27.6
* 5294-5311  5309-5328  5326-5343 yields -0.02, 28.3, 28.1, 27.1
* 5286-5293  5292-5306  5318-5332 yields -0.01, 28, 28.1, 27.5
